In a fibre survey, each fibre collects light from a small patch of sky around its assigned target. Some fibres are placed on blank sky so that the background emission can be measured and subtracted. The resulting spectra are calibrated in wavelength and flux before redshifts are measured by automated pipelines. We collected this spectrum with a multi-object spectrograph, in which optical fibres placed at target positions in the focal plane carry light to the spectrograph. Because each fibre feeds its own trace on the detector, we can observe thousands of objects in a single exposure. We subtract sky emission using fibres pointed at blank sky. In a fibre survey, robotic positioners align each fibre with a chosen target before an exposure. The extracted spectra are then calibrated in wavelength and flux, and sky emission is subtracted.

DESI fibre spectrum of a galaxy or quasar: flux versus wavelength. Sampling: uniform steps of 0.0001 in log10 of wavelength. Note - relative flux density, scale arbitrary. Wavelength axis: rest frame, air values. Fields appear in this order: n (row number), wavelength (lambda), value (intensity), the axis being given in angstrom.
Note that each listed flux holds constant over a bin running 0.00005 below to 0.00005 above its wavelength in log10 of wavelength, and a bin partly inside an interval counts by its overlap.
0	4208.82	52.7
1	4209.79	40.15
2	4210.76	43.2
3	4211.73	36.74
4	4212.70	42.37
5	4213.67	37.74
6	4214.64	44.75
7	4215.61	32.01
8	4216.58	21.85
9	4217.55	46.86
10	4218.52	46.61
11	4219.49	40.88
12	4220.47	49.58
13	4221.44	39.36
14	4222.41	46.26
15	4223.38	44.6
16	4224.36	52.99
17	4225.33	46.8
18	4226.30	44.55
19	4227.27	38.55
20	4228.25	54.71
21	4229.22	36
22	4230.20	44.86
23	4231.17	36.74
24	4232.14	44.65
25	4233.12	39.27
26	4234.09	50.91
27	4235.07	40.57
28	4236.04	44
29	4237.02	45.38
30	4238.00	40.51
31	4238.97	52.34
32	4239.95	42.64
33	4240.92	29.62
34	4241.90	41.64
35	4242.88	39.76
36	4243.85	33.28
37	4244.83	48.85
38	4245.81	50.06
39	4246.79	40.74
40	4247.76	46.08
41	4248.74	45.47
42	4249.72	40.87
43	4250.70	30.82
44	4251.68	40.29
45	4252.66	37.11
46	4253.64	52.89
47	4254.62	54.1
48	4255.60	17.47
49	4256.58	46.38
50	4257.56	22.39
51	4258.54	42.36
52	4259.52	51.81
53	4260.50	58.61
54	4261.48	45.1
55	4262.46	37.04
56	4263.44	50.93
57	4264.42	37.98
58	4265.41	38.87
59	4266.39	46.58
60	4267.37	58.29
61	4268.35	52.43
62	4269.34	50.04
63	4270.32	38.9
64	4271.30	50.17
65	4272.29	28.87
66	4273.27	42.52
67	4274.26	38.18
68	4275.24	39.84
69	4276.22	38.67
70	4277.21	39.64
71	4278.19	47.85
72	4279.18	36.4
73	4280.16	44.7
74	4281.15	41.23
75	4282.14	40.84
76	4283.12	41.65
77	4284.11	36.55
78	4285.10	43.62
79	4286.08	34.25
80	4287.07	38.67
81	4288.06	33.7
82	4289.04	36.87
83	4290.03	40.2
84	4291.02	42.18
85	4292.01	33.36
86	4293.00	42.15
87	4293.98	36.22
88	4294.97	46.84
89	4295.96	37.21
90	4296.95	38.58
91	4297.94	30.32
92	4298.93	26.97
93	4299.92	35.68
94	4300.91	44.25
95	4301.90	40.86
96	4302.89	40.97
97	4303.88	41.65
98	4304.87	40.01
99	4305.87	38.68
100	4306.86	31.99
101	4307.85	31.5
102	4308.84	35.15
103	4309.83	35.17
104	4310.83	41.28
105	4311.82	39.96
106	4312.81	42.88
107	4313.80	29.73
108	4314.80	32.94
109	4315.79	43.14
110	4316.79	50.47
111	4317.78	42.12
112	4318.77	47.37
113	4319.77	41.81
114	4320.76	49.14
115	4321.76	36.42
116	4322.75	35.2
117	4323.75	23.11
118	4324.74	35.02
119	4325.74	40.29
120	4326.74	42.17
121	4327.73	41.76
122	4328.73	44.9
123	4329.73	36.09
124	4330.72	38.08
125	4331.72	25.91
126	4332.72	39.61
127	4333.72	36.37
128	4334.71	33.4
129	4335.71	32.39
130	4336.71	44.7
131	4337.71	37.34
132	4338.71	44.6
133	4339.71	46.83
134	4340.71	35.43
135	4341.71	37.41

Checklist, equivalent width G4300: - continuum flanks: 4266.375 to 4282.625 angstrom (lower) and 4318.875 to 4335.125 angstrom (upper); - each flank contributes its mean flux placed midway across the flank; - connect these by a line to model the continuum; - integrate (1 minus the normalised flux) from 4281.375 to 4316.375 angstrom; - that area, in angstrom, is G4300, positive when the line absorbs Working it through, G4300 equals 2.3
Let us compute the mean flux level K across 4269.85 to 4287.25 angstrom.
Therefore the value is 40.2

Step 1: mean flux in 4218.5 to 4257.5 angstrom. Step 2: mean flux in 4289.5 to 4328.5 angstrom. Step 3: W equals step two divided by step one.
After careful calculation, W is 0.91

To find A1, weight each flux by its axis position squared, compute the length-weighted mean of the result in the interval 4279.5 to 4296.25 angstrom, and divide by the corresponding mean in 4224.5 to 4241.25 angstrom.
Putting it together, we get 0.93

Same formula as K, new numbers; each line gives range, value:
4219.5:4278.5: 43.1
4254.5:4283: 42.5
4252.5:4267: 42.9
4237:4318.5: 40.6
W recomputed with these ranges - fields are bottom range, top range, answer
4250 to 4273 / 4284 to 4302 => 0.88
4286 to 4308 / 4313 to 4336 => 1.02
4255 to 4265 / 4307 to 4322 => 0.97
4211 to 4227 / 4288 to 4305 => 0.91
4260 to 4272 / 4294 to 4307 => 0.81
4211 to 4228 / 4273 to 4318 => 0.92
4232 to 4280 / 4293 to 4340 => 0.90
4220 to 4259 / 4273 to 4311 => 0.91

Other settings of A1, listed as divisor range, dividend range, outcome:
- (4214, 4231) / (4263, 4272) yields 1.11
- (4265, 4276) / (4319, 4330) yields 0.91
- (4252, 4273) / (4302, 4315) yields 0.87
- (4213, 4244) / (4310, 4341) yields 0.97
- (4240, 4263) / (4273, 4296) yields 0.97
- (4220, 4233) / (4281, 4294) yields 0.90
